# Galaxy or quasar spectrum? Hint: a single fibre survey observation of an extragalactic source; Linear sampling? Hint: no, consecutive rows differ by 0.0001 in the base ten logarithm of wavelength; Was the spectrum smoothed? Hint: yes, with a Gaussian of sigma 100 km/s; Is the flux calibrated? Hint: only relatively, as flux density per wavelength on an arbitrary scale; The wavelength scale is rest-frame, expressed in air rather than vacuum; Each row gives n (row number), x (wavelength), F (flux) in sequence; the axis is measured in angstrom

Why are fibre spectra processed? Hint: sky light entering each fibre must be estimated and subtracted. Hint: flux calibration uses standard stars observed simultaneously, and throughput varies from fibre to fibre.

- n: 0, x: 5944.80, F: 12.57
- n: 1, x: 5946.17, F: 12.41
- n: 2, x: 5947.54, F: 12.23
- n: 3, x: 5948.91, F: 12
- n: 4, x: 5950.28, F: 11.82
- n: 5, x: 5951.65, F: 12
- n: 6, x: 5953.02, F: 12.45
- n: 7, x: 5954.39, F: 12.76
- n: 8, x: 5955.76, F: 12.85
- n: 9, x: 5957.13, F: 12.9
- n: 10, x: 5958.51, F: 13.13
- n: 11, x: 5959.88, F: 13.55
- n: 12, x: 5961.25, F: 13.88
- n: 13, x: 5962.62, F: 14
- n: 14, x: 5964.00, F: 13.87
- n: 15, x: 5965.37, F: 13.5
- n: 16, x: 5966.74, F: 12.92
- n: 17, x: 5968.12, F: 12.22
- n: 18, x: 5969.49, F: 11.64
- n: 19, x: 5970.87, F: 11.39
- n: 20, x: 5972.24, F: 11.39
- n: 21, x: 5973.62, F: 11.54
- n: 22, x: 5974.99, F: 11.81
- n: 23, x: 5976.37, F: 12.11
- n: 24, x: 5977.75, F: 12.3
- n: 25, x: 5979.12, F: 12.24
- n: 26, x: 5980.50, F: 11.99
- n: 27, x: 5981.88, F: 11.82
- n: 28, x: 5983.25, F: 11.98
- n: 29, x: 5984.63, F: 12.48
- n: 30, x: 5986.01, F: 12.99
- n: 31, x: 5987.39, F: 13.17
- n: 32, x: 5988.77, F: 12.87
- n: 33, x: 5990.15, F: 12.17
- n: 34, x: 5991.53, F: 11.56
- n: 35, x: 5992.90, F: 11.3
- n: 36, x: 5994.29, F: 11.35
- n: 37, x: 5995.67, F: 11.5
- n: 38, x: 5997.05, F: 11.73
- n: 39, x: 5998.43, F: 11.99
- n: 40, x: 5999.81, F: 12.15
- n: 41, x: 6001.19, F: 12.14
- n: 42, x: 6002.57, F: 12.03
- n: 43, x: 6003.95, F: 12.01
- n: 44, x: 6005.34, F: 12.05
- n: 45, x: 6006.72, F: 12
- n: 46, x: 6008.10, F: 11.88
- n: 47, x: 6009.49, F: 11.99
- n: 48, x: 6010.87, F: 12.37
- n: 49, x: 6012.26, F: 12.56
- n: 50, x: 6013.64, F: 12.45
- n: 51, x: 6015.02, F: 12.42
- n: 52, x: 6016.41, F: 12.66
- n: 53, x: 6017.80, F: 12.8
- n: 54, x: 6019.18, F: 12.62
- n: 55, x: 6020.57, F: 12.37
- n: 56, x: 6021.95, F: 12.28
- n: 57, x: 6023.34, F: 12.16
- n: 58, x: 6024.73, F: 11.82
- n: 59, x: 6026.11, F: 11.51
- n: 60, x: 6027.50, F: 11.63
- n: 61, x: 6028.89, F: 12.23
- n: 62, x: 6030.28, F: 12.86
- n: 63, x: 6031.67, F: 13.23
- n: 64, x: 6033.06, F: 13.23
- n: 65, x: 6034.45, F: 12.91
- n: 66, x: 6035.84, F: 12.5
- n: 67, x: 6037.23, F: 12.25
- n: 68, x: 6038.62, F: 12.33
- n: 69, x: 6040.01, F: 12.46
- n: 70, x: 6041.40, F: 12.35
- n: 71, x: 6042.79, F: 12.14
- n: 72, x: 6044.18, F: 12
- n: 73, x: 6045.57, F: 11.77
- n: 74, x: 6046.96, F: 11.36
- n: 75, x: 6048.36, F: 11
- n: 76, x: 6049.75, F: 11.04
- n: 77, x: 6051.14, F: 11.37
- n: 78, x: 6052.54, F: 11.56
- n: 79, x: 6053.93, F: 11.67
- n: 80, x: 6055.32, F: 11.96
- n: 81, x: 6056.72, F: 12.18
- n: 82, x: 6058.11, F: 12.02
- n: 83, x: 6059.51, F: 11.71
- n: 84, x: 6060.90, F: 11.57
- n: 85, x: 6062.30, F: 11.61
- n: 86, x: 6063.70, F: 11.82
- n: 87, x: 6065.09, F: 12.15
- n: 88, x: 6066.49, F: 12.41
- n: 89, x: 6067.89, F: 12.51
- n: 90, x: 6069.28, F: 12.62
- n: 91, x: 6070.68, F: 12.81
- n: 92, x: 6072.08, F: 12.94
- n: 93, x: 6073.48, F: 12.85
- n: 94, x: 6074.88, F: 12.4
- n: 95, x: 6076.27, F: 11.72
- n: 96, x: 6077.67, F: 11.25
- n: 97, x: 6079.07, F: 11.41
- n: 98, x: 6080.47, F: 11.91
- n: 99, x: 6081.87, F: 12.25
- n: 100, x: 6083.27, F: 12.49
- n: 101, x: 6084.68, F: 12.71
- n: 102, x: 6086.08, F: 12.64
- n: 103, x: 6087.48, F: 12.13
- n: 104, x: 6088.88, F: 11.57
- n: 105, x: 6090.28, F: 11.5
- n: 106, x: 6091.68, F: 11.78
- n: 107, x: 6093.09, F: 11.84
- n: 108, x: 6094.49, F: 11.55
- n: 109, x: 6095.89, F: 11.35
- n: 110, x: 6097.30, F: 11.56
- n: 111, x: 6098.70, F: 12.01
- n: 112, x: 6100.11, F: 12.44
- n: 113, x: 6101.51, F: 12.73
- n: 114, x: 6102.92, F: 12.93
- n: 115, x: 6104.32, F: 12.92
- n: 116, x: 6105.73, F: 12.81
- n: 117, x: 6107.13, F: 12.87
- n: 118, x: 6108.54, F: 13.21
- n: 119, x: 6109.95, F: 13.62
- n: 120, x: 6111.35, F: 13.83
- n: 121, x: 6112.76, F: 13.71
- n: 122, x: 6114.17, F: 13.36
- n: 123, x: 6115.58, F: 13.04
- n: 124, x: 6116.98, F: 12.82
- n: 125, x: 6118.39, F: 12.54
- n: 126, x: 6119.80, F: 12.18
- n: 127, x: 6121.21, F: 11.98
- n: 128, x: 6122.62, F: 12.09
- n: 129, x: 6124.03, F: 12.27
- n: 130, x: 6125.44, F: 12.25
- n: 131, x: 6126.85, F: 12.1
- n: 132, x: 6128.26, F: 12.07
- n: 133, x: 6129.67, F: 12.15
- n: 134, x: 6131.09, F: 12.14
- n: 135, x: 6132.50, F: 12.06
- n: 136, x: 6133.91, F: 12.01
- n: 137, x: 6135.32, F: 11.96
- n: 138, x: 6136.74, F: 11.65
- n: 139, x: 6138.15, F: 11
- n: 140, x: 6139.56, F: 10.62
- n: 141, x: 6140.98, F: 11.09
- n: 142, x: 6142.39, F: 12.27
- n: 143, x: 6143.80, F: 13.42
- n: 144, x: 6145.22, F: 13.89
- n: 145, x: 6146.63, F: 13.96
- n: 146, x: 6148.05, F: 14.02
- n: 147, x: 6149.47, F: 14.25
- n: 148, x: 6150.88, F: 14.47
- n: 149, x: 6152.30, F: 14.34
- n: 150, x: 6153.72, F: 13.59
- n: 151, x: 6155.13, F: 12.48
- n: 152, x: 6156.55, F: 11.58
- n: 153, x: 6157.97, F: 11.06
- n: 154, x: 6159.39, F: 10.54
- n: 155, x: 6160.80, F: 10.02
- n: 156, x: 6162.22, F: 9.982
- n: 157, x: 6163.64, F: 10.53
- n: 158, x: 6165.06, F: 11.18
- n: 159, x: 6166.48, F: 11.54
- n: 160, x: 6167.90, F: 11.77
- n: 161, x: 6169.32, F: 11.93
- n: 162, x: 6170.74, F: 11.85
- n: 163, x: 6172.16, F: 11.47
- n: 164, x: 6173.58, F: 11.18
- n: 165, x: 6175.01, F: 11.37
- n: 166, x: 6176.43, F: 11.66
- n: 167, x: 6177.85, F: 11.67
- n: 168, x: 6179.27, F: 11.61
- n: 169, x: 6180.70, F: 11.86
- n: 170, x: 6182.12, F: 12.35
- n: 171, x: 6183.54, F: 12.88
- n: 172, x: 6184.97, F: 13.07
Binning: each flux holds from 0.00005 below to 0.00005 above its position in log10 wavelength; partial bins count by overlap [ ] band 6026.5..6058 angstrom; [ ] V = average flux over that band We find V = 12.1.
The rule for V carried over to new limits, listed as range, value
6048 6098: 11.9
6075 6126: 12.4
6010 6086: 12.2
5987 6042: 12.2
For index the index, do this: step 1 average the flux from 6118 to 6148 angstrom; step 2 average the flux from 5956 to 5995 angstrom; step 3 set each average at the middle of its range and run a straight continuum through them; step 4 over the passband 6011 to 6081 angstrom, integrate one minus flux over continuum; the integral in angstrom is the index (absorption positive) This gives 1.0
